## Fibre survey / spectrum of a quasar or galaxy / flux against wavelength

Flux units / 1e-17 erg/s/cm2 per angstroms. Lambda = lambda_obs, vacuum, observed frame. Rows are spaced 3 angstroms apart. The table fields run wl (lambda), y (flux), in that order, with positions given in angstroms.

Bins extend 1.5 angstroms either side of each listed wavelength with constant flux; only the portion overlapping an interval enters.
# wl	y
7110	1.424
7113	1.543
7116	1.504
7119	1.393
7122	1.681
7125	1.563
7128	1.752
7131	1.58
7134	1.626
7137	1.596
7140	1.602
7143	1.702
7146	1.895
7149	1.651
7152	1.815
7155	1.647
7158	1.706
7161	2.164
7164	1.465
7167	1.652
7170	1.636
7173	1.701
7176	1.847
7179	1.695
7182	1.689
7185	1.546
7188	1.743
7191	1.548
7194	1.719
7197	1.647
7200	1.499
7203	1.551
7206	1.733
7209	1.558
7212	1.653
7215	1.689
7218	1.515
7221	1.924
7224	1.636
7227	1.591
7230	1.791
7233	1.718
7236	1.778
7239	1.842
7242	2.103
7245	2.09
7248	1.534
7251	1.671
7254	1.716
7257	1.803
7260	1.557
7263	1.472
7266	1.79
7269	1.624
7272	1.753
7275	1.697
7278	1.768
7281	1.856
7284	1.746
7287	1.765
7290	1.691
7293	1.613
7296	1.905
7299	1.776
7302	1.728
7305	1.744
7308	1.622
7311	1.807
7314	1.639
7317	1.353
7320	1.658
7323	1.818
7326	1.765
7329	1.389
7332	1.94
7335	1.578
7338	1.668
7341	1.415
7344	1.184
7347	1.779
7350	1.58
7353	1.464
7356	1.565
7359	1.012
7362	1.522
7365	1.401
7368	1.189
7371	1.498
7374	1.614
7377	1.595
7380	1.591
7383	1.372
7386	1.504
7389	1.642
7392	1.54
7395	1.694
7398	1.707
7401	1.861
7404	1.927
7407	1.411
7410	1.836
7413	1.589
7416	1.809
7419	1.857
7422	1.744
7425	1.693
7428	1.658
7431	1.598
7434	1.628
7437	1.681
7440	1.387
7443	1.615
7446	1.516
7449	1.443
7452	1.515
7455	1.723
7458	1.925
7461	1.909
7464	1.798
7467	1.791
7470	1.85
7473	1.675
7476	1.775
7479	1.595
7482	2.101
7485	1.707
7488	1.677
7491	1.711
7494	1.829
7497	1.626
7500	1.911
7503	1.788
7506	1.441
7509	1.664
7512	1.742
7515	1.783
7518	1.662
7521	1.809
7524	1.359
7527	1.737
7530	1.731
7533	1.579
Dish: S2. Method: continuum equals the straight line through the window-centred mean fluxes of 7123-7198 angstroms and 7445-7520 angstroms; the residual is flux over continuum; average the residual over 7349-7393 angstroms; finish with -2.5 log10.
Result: 0.17 mag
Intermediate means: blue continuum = 1.69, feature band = 1.47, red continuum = 1.73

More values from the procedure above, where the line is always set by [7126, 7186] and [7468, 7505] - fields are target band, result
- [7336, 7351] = 0.14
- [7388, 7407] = 0.03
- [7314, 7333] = 0.06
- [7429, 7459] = 0.10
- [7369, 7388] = 0.15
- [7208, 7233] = 0.02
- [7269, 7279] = 0.00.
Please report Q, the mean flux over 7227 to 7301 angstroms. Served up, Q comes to 1.75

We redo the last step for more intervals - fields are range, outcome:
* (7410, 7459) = 1.65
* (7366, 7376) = 1.44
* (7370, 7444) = 1.64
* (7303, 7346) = 1.62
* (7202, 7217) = 1.64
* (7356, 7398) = 1.49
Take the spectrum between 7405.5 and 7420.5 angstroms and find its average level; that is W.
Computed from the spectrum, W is 1.7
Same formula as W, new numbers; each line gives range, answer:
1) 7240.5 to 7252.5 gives 1.85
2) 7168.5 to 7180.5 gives 1.72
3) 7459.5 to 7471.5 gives 1.84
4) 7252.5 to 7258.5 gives 1.76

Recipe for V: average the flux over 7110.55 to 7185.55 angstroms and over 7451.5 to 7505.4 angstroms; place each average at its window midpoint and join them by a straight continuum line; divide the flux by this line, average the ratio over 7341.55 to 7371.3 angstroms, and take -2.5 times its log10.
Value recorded 0.219 mag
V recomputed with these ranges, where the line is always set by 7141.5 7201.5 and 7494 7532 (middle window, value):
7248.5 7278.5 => 0.01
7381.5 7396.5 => 0.10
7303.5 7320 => 0.04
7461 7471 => -0.08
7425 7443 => 0.06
